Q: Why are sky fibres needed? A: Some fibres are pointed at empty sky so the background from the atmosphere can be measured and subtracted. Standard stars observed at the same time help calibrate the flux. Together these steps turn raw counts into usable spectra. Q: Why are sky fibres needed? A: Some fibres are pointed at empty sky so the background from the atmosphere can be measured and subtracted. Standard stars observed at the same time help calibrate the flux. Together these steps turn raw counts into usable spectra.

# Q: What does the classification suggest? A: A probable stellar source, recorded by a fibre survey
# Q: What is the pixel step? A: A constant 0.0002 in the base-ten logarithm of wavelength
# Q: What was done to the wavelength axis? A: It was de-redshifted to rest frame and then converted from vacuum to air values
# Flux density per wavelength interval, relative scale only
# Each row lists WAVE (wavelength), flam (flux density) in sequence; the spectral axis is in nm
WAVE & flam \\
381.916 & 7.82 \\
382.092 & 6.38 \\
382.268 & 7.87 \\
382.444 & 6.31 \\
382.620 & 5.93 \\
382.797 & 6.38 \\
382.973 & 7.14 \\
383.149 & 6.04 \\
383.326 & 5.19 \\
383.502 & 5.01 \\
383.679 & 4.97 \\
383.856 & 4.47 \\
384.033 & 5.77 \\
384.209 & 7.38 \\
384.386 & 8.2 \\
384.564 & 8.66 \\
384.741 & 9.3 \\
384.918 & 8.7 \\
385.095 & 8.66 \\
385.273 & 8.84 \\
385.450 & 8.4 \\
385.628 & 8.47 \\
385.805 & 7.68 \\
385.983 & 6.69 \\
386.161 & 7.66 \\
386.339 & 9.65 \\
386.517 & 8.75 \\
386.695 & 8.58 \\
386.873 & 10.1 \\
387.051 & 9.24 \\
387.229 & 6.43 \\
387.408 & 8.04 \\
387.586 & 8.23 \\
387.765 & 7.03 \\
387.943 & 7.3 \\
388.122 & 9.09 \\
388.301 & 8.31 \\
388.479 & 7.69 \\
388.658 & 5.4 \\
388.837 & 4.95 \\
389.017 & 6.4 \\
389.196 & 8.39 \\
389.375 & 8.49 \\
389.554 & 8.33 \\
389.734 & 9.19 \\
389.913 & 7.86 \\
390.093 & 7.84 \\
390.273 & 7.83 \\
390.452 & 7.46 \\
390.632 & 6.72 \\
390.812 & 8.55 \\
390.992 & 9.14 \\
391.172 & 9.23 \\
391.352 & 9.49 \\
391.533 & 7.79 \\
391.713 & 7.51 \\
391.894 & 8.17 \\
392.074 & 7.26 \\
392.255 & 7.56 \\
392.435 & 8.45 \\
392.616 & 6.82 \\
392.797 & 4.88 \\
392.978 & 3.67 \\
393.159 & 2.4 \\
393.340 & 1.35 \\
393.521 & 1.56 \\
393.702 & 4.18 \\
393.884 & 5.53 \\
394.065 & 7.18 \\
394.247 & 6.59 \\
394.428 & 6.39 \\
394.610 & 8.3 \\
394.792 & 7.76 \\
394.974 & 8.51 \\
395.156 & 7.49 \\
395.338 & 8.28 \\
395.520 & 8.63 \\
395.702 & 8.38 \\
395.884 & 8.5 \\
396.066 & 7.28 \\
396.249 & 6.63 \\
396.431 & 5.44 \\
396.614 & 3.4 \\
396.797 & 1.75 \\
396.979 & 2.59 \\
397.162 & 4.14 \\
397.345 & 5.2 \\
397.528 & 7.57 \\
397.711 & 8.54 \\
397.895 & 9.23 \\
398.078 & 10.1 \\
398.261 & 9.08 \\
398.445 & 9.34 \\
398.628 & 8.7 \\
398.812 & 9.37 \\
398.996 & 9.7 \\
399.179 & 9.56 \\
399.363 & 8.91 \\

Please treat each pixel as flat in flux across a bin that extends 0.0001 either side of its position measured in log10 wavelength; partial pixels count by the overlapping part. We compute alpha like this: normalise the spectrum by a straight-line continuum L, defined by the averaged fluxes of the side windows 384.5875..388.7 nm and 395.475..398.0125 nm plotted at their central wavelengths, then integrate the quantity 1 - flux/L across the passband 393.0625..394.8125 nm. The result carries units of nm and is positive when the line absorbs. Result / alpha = 0.45 nm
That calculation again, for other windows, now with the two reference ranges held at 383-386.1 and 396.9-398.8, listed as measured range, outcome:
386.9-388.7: -0.130 nm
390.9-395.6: 0.471 nm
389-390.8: -0.145 nm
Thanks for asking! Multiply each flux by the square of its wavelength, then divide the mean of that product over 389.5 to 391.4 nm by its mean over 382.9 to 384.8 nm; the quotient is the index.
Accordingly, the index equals 1.32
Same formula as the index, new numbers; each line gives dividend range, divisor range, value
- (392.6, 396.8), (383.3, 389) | 0.82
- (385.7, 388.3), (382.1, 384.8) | 1.27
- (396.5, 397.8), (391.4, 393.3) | 0.76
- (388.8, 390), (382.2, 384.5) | 1.29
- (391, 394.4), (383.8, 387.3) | 0.79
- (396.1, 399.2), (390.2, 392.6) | 0.90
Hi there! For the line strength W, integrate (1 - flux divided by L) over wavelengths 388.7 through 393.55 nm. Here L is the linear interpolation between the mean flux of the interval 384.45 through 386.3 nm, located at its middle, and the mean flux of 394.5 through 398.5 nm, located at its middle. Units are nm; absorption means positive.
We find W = 0.45 nm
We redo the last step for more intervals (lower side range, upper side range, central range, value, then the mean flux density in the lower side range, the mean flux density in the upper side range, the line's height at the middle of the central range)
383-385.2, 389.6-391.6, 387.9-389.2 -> 0.12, 6.89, 8.29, 7.84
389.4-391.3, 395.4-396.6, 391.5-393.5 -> 0.54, 8.25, 7.24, 7.87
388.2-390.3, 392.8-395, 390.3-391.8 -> -0.36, 7.56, 5.18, 6.64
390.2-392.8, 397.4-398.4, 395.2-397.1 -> 0.54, 7.89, 8.78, 8.54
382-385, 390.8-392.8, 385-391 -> -0.47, 6.69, 8.01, 7.4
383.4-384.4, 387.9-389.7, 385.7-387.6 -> -0.43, 5.79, 7.49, 6.75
